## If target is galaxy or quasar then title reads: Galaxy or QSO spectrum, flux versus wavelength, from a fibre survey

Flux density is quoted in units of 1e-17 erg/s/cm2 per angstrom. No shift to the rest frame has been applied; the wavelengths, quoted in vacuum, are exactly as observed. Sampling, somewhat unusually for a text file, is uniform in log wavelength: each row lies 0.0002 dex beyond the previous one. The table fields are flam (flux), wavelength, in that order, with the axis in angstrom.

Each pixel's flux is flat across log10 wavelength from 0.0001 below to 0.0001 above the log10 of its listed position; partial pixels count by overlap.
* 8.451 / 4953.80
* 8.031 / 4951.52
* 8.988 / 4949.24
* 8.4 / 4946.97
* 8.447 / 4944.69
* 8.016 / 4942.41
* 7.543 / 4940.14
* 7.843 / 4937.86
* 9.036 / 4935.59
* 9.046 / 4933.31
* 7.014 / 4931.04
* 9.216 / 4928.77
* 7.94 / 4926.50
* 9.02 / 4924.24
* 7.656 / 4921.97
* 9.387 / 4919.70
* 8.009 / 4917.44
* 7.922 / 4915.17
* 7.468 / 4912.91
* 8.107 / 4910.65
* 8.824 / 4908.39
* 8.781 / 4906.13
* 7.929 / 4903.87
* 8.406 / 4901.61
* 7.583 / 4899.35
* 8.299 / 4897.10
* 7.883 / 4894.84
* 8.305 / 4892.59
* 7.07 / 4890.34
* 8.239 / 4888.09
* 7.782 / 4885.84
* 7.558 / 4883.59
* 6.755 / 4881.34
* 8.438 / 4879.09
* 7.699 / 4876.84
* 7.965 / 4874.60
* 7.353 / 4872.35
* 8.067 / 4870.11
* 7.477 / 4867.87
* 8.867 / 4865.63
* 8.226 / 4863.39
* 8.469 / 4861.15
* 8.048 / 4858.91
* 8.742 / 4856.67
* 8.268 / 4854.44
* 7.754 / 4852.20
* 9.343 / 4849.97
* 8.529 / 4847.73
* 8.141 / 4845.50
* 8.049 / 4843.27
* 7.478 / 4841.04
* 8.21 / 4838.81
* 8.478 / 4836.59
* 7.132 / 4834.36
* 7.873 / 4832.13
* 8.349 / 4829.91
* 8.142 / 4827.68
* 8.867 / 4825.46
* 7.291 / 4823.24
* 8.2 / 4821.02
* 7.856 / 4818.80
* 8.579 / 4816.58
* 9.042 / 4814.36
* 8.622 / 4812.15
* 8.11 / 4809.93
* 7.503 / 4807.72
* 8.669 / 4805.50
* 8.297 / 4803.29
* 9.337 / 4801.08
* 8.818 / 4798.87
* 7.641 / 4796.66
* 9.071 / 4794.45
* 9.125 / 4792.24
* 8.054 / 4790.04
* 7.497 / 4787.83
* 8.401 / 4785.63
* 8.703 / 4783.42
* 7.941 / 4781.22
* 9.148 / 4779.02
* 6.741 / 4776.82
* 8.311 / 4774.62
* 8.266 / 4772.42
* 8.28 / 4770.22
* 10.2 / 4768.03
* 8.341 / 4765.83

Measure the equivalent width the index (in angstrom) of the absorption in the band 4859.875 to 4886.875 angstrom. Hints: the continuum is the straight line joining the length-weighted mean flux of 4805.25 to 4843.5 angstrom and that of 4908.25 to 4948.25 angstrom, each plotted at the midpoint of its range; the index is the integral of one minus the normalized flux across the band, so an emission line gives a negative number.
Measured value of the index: 1.0 angstrom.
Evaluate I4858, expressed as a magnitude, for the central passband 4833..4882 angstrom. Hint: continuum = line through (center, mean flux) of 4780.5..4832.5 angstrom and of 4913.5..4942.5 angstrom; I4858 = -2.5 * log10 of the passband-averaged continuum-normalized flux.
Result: 0.03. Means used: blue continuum 8.34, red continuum 8.27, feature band 8.08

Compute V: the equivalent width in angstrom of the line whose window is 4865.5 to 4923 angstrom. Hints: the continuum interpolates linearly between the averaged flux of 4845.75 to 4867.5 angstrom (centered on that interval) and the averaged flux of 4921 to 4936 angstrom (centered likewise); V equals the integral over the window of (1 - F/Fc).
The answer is 2.93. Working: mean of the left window 8.42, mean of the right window 8.4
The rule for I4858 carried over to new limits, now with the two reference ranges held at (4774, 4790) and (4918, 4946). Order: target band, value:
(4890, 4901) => 0.05 mag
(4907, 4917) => 0.03 mag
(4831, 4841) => 0.04 mag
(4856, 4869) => -0.01 mag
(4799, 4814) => -0.05 mag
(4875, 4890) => 0.07 mag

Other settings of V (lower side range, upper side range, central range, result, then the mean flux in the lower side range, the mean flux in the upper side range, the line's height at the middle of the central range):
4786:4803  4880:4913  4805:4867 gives 0.3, 8.49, 7.95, 8.27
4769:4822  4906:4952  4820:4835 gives 0.6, 8.35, 8.31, 8.34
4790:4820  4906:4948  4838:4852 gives 0.3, 8.5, 8.29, 8.43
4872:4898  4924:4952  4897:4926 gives -0.7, 7.79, 8.34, 8.06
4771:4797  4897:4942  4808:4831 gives -0.1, 8.26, 8.25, 8.26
